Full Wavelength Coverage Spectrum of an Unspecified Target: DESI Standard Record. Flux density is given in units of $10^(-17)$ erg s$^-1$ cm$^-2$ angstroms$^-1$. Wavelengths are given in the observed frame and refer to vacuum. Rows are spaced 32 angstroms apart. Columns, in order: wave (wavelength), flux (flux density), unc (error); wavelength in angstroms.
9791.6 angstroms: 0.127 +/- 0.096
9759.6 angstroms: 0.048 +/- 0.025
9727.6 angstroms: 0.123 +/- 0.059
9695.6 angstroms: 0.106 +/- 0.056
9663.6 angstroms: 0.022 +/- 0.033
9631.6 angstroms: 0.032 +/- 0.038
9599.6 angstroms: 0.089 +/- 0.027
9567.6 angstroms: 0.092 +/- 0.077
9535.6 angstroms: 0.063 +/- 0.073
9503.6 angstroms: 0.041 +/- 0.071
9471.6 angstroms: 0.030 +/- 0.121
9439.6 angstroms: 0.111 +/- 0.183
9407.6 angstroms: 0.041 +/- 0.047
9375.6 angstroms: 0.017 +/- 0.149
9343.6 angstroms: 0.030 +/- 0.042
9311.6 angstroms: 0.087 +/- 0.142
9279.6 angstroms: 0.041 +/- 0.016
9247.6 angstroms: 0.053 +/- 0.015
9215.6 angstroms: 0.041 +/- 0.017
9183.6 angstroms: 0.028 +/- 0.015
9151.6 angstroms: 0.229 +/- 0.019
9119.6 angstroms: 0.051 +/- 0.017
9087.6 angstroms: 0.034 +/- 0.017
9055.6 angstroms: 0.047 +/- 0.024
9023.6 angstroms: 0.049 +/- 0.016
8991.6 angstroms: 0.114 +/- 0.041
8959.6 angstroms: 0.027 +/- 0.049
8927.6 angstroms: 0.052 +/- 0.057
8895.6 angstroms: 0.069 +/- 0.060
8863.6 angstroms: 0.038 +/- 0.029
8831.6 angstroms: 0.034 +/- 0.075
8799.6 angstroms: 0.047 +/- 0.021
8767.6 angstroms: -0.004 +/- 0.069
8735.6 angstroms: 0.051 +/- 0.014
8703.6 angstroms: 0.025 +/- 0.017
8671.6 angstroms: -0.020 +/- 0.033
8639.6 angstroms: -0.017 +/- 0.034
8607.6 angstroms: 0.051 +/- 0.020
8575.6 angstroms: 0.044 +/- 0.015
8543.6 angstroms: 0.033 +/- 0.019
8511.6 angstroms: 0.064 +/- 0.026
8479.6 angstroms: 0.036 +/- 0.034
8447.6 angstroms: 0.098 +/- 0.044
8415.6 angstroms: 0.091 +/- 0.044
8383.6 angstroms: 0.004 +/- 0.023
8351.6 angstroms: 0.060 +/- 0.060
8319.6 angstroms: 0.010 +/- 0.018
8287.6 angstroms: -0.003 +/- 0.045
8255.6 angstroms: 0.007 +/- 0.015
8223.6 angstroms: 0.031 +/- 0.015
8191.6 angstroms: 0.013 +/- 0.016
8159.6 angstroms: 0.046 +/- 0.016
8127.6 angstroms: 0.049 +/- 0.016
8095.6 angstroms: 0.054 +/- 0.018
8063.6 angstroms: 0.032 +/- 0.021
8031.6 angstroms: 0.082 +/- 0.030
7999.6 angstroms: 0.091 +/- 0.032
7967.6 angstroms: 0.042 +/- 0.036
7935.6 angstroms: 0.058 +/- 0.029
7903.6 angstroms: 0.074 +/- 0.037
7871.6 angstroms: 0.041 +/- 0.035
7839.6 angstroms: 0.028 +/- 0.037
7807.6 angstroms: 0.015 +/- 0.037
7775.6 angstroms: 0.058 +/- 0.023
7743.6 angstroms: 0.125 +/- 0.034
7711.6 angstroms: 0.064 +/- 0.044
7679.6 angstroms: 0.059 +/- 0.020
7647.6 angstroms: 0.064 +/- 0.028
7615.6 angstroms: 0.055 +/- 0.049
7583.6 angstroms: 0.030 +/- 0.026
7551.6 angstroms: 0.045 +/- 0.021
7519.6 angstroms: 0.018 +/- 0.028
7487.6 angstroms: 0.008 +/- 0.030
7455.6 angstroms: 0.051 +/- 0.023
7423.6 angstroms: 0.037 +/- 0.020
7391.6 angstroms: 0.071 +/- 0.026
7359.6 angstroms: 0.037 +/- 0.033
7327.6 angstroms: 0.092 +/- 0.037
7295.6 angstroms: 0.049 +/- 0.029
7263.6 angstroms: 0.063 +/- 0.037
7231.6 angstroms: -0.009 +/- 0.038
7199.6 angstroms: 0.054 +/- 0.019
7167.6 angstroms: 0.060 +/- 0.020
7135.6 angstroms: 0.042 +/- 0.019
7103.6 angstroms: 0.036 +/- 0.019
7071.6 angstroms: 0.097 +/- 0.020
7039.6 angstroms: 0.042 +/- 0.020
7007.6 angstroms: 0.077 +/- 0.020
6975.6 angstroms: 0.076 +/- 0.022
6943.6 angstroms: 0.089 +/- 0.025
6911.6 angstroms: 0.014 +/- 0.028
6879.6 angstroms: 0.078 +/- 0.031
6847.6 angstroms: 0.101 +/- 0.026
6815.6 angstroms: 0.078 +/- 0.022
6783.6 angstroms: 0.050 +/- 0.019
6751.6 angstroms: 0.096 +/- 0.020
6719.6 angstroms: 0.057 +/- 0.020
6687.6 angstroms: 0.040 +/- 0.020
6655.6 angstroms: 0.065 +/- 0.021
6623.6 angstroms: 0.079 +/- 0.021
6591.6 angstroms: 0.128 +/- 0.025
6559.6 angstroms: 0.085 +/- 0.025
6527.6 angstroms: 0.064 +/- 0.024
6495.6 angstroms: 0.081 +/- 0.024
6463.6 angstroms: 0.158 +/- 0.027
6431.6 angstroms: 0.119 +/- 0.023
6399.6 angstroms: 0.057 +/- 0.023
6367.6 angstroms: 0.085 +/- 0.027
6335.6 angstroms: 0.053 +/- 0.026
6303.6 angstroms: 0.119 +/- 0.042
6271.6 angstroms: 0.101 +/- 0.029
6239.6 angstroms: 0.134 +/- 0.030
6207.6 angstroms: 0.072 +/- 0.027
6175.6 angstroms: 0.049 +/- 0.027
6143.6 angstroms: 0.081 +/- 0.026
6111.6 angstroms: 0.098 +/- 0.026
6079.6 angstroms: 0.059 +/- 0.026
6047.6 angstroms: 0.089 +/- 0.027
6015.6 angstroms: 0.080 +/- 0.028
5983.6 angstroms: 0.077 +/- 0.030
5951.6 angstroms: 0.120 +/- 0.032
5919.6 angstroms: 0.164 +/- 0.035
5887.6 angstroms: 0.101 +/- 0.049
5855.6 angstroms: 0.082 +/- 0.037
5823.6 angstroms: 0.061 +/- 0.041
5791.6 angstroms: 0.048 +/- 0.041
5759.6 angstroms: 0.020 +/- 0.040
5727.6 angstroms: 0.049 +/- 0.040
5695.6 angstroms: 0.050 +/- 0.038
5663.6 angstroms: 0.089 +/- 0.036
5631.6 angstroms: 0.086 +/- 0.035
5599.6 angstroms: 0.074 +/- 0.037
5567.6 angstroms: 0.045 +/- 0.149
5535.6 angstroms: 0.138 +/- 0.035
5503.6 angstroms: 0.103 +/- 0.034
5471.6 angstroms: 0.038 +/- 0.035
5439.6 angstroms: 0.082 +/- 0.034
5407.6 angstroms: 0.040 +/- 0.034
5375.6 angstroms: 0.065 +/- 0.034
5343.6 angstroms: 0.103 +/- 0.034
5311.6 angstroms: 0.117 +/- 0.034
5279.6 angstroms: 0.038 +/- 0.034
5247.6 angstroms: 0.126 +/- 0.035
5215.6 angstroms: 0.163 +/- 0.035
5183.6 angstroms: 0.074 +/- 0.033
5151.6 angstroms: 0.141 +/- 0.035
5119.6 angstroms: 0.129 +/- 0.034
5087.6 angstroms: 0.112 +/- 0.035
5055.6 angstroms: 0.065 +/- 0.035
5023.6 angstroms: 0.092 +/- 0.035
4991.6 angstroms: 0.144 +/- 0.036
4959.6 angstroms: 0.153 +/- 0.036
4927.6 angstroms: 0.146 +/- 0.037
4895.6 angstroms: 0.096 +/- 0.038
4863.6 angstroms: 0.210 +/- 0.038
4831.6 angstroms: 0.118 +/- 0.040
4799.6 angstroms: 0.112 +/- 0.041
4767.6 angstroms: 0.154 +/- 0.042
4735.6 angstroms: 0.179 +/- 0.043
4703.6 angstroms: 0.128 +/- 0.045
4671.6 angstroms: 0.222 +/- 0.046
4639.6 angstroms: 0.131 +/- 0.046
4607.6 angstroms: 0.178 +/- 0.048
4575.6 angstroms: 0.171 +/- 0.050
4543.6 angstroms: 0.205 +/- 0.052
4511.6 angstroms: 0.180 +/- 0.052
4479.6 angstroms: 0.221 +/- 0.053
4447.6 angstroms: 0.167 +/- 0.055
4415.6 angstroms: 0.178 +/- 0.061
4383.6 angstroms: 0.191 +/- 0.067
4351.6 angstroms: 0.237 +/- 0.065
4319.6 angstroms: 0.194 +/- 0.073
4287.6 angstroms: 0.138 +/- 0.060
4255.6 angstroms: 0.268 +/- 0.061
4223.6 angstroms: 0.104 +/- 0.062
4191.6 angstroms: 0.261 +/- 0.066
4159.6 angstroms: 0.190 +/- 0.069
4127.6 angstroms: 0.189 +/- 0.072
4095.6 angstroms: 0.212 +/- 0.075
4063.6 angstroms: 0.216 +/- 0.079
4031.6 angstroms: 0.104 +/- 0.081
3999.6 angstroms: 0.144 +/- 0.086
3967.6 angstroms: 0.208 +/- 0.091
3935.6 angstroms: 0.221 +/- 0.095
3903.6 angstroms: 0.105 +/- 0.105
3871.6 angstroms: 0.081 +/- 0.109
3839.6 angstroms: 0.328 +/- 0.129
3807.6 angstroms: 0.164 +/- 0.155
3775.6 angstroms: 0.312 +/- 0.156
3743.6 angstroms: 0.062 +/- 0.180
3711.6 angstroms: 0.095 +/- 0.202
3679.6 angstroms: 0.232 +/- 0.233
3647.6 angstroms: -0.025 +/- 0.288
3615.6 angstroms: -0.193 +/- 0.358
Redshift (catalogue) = 1.454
